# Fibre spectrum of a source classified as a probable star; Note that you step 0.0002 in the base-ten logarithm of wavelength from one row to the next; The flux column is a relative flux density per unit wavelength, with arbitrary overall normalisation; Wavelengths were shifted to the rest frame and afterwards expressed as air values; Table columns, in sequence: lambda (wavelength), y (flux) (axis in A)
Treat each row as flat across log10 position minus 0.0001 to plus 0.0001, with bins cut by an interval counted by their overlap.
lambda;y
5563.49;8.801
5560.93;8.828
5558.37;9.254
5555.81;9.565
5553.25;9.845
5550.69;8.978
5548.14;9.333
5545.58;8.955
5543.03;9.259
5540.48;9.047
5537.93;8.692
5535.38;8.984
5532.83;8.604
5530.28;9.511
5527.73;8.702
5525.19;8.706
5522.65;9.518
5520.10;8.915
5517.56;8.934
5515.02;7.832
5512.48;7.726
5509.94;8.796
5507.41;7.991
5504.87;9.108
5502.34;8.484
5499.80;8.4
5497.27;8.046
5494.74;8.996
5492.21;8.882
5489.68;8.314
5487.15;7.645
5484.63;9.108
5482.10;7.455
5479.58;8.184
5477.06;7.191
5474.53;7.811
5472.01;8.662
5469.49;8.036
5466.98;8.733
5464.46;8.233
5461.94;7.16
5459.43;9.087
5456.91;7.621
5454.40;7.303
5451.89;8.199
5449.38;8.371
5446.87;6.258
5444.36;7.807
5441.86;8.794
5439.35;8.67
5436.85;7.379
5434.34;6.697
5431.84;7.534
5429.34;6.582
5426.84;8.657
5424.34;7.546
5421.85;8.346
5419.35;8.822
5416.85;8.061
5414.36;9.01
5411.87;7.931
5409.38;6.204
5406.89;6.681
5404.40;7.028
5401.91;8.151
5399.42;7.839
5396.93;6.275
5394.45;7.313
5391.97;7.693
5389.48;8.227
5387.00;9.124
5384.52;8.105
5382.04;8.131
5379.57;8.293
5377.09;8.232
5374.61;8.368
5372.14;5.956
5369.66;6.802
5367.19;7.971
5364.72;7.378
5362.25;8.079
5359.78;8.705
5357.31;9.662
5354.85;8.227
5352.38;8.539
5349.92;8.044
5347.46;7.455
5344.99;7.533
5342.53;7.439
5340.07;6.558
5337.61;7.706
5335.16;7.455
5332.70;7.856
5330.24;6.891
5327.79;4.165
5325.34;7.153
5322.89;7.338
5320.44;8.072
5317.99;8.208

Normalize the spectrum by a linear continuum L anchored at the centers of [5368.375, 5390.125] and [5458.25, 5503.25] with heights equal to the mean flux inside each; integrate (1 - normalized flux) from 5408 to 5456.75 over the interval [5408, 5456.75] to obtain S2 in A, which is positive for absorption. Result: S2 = 1.8 A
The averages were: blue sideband 7.91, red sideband 8.24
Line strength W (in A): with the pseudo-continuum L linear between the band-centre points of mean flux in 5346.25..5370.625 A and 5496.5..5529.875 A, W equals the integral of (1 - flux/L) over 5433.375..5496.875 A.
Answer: 3.0 A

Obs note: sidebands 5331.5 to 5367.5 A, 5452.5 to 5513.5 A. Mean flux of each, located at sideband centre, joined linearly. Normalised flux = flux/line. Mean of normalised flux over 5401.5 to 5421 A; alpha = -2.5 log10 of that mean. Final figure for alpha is 0.04 mag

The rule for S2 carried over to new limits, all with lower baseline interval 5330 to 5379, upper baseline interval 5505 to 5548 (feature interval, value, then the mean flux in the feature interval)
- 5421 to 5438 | 1.43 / 7.52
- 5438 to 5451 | 0.50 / 7.98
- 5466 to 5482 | 0.81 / 8.05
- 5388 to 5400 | 0.78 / 7.48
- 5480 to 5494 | 0.41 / 8.3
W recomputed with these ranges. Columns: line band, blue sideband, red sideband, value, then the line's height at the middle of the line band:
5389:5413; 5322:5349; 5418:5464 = 0.74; 7.54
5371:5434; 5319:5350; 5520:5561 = 0.51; 7.82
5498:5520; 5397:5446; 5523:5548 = 0.66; 8.69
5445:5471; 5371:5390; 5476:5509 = 1.03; 8.23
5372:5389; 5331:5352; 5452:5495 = -1.02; 7.71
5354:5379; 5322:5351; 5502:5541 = -1.90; 7.39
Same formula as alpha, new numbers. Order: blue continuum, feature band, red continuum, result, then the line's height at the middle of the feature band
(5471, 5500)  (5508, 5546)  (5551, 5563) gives 0.006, 8.84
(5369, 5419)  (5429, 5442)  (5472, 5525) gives 0.055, 7.97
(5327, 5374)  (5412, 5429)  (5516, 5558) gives -0.021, 8.12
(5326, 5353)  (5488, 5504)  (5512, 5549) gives 0.007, 8.57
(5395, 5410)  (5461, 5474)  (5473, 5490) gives -0.051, 7.79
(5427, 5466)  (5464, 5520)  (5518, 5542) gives 0.012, 8.41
